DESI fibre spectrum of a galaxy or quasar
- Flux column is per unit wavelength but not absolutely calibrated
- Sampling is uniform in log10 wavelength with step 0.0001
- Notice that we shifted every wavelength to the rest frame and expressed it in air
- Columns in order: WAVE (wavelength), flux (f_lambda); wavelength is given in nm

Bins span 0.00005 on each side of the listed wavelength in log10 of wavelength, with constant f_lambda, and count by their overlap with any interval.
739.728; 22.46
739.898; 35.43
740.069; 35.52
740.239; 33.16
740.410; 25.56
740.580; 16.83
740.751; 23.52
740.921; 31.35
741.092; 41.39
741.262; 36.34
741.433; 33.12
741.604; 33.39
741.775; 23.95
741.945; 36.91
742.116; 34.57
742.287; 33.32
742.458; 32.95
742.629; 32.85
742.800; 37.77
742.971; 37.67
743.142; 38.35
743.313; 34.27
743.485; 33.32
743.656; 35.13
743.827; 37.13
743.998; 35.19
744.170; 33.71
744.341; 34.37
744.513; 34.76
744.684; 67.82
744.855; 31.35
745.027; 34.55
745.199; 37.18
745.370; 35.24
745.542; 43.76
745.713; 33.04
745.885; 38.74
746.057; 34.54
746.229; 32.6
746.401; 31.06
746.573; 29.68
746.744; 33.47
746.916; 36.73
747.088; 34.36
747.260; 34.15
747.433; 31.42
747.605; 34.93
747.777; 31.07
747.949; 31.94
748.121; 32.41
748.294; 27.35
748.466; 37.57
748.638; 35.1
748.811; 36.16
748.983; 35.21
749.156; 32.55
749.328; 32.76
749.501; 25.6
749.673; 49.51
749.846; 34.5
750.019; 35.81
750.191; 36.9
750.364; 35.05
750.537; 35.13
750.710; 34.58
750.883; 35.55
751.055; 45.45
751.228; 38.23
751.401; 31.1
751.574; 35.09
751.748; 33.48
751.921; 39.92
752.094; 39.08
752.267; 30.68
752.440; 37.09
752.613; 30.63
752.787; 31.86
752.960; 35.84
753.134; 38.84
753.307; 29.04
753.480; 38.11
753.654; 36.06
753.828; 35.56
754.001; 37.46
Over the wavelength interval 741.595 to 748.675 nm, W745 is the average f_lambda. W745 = 35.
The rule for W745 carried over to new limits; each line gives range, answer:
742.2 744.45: 35.1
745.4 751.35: 34.9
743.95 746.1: 38.1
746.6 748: 33.4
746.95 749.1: 33.5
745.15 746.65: 35.1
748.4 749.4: 34.9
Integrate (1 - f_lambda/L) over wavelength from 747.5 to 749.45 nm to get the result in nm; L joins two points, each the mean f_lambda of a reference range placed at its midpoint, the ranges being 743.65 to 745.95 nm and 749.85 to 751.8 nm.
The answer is 0.19 nm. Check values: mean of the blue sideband 38.1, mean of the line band 33.2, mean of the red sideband 36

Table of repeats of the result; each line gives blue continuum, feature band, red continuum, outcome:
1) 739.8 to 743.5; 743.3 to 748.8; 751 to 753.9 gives -0.229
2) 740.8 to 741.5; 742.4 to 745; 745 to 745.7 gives -0.040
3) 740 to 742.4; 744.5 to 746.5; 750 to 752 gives -0.264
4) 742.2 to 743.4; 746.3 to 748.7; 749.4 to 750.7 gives 0.187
